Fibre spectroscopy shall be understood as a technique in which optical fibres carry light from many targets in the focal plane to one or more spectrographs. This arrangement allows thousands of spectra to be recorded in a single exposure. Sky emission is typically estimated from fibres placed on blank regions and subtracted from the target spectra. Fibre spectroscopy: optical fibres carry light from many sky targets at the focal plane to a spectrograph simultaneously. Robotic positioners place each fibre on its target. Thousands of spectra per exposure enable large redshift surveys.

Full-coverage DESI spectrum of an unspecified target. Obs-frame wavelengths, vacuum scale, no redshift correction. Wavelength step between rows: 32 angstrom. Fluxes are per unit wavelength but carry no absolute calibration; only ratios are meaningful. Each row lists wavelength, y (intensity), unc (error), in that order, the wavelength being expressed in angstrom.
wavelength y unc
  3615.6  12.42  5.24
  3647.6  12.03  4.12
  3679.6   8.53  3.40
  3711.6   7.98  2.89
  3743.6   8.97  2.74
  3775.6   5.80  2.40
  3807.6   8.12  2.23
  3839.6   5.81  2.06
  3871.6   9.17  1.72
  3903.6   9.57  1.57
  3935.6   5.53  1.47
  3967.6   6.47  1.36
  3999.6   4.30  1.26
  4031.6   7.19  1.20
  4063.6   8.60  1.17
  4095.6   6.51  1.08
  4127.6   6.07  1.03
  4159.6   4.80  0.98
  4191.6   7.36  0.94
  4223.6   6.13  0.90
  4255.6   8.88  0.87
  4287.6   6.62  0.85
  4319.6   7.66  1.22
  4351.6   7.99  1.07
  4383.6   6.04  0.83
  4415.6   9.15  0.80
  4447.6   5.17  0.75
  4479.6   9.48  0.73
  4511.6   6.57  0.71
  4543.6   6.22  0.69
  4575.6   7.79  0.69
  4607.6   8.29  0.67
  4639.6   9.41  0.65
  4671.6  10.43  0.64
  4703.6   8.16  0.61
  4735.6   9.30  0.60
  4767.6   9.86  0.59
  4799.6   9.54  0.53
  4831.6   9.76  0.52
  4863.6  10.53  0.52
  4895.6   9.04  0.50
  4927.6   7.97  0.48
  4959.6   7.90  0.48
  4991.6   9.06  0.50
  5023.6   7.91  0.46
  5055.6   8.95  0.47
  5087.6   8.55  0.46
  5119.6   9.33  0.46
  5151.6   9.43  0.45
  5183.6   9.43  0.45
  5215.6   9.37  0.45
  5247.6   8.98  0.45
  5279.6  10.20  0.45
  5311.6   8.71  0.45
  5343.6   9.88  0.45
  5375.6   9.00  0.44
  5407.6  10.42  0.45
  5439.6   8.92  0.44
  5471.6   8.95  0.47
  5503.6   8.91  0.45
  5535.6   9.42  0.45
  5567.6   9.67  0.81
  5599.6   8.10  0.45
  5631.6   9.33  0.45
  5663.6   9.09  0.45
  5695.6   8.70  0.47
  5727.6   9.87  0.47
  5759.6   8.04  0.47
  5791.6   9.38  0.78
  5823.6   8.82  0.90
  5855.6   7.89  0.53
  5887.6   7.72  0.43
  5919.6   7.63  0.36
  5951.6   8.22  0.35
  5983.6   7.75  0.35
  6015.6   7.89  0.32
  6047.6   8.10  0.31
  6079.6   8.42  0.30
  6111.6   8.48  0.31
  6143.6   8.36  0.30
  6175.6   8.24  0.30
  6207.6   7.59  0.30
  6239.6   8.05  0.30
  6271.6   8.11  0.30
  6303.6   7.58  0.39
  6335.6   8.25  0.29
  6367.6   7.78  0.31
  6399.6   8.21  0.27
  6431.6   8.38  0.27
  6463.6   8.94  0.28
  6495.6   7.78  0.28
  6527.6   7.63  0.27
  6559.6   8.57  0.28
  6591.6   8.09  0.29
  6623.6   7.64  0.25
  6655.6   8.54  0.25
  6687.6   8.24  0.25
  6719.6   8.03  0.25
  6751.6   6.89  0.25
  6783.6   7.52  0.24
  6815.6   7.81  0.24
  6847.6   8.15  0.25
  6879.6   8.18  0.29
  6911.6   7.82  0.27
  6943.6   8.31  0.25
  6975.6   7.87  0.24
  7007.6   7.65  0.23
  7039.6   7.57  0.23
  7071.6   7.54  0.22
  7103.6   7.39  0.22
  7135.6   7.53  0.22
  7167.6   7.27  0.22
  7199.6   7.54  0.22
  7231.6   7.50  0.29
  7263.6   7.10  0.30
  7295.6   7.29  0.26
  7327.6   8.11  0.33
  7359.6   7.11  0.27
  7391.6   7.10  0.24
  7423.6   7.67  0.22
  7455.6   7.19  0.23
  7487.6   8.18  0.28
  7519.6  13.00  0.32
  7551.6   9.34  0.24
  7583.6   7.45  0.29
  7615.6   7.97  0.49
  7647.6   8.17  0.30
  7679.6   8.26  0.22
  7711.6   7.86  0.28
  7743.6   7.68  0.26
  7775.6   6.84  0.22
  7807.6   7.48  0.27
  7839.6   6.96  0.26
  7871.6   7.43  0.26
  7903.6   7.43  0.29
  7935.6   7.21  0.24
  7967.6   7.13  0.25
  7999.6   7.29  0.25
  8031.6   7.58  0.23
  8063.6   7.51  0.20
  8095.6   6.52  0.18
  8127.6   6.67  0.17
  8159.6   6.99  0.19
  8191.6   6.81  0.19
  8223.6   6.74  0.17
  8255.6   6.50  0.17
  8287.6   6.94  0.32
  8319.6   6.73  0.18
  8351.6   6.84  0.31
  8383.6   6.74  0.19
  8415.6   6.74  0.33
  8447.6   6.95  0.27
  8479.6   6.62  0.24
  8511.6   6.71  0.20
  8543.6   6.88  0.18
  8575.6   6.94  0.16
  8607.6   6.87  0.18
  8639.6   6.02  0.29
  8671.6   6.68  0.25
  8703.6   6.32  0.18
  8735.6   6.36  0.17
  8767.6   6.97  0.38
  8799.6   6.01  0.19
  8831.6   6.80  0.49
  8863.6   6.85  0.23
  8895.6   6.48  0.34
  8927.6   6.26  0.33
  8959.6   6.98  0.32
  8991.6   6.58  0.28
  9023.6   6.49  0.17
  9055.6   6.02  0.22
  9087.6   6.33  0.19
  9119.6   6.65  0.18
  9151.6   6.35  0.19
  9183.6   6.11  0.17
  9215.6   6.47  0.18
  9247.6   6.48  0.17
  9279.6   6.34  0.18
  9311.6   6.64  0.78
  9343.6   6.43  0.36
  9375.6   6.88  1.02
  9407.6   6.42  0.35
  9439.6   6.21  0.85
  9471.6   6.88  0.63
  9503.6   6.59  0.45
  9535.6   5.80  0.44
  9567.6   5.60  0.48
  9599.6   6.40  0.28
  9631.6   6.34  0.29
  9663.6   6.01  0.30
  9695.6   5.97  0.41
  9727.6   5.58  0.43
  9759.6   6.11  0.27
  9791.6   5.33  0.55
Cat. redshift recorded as 0.15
